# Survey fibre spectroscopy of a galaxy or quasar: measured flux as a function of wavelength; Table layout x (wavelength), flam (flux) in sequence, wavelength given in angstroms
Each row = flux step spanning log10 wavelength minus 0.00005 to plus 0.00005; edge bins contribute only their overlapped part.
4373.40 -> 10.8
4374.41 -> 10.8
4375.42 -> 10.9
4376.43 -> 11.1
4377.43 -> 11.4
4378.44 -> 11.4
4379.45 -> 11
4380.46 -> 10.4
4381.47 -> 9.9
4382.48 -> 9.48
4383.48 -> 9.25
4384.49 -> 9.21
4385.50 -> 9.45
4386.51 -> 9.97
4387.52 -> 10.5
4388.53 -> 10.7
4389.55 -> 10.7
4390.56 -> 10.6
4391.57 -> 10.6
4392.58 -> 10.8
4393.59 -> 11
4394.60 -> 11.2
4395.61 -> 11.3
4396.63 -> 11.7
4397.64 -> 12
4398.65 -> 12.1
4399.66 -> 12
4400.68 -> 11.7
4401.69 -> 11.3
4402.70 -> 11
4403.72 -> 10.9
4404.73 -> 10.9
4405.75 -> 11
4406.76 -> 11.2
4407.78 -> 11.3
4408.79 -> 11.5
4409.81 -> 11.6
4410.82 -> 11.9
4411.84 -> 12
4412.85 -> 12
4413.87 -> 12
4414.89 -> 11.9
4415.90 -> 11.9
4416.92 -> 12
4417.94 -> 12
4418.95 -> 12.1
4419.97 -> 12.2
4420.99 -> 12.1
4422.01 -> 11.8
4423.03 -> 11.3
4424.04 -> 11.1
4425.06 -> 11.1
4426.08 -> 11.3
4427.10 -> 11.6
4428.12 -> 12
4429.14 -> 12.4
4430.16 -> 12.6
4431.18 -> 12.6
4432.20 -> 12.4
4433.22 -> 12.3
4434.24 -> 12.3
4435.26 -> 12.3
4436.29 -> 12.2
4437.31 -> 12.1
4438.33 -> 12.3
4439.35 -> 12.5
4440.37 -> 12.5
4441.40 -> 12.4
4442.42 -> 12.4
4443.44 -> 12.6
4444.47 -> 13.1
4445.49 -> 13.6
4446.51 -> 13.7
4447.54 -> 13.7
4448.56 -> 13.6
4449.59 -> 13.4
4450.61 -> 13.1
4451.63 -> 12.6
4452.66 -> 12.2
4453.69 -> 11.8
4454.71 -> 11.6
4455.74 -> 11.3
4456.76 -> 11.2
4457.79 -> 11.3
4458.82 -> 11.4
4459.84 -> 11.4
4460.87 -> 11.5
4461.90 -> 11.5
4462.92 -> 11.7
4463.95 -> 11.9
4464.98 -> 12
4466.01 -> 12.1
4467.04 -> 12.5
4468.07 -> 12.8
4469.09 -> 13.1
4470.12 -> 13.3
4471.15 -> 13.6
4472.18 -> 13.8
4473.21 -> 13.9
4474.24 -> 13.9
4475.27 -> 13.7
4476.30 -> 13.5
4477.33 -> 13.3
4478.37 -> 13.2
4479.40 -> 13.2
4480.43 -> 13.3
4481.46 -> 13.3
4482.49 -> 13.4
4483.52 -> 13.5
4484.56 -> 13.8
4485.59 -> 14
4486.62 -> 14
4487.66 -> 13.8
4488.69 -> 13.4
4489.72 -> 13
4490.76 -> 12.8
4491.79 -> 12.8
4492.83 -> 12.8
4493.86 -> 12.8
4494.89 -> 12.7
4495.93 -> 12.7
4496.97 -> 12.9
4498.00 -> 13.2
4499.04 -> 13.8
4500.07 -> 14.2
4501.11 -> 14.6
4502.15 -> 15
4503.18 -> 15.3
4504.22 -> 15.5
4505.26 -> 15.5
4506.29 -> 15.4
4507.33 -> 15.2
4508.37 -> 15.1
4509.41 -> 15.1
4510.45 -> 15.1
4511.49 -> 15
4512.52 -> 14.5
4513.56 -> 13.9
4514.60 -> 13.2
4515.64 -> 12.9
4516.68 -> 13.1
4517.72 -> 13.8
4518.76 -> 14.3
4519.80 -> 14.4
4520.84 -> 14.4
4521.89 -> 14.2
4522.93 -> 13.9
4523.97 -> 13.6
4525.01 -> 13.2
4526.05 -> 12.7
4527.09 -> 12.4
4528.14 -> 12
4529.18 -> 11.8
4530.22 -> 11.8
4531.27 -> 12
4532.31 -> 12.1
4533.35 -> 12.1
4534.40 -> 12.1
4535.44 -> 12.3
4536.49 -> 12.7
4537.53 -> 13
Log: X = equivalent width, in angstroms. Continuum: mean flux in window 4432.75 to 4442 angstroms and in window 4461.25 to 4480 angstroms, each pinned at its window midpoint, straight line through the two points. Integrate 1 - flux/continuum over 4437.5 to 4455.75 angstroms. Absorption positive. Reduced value -0.3 angstroms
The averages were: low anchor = 12.3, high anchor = 12.9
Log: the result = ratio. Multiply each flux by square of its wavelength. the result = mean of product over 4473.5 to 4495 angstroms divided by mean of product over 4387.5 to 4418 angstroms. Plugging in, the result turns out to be 1.2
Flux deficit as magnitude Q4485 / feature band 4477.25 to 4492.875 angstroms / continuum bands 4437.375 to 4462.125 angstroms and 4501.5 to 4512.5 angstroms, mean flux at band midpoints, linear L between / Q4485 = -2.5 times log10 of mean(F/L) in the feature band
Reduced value 0.06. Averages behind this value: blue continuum 12.4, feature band 13.4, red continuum 15.2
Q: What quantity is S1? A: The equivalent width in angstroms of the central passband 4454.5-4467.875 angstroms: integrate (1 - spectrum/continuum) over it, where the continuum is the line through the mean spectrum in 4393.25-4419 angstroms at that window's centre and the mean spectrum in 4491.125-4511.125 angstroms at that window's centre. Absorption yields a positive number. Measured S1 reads 1.46 angstroms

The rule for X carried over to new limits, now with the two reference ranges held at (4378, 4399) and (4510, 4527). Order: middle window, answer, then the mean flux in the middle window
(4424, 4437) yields -0.4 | 12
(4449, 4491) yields -0.4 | 12.8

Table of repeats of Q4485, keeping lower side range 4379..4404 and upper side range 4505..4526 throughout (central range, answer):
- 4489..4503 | 0.03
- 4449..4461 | 0.05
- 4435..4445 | -0.03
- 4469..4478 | -0.04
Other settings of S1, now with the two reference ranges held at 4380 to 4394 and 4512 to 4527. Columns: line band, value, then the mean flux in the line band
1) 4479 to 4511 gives -2.1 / 13.9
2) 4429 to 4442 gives -1.0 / 12.4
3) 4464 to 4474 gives -0.5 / 13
